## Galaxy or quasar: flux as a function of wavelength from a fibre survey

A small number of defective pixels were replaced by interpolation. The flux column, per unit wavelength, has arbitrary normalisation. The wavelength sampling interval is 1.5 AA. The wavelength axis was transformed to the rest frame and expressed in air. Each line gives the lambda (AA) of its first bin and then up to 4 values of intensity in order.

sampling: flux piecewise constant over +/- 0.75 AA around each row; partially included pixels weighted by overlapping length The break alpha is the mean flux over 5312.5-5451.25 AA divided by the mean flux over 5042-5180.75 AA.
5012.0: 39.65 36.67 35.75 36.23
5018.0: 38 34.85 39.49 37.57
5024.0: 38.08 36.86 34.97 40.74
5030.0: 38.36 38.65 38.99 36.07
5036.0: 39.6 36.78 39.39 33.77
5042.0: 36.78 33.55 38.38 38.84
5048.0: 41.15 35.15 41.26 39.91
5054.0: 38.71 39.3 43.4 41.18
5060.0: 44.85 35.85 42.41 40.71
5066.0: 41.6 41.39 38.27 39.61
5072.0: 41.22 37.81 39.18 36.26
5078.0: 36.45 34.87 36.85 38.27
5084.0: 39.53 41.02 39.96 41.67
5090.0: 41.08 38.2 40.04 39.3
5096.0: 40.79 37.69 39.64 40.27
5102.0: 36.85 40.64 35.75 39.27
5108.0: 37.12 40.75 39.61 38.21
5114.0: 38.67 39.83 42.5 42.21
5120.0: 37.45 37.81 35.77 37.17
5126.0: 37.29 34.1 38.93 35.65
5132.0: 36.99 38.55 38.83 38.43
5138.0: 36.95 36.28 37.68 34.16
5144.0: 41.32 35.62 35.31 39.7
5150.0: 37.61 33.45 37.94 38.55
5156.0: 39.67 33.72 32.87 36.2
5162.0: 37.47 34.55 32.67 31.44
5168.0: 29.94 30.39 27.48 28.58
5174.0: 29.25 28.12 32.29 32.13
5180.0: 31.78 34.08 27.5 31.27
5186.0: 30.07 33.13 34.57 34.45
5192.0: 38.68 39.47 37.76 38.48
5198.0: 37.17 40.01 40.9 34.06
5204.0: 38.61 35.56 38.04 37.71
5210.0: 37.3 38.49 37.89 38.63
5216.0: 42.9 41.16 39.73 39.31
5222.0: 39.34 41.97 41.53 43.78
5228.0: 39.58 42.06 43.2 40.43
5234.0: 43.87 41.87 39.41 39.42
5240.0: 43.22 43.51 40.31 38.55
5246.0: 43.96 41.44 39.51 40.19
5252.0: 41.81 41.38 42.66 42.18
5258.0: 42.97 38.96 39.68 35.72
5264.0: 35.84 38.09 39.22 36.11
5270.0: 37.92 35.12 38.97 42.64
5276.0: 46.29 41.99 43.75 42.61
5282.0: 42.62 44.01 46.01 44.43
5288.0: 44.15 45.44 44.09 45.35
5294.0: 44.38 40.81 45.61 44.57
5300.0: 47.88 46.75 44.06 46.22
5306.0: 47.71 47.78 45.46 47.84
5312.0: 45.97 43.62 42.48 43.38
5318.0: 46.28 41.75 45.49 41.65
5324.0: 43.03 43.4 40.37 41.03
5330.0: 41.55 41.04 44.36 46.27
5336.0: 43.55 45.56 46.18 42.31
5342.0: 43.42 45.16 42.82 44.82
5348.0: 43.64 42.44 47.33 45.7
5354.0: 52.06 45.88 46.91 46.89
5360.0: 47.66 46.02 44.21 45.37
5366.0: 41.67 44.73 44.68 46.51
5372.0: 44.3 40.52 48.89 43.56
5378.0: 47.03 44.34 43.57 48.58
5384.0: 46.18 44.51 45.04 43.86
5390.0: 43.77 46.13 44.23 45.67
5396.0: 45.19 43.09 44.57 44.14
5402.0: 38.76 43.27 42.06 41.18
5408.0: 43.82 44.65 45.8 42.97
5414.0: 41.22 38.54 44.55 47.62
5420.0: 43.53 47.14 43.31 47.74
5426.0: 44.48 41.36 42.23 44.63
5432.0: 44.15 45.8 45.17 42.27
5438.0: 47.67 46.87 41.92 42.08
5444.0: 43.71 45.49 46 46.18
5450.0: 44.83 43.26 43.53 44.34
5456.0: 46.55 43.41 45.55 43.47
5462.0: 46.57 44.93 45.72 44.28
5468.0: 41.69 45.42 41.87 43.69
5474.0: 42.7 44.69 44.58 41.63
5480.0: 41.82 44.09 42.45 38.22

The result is 1.2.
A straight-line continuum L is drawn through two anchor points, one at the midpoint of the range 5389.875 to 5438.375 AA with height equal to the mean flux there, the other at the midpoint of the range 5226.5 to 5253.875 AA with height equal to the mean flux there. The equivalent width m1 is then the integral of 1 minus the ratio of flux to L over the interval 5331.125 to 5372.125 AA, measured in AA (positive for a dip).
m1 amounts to -2.0 AA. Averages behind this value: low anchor 41.4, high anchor 43.9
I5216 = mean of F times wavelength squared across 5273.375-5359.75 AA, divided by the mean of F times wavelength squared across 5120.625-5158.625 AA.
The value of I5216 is 1.29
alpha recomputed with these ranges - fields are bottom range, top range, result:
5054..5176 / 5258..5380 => 1.16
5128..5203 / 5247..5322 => 1.22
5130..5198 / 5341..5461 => 1.28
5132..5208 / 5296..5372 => 1.28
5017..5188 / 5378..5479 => 1.19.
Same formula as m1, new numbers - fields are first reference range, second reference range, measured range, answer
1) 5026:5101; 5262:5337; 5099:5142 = 1.9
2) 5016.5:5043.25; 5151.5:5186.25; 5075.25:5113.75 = -4.0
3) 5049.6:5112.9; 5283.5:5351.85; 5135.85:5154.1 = 1.7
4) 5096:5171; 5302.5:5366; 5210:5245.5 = -0.1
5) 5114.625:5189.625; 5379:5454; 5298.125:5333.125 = -3.1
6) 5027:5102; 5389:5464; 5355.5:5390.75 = -1.4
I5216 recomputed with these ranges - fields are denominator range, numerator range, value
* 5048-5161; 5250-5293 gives 1.15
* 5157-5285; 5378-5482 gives 1.26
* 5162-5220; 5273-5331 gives 1.32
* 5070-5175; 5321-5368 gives 1.30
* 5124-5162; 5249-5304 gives 1.20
